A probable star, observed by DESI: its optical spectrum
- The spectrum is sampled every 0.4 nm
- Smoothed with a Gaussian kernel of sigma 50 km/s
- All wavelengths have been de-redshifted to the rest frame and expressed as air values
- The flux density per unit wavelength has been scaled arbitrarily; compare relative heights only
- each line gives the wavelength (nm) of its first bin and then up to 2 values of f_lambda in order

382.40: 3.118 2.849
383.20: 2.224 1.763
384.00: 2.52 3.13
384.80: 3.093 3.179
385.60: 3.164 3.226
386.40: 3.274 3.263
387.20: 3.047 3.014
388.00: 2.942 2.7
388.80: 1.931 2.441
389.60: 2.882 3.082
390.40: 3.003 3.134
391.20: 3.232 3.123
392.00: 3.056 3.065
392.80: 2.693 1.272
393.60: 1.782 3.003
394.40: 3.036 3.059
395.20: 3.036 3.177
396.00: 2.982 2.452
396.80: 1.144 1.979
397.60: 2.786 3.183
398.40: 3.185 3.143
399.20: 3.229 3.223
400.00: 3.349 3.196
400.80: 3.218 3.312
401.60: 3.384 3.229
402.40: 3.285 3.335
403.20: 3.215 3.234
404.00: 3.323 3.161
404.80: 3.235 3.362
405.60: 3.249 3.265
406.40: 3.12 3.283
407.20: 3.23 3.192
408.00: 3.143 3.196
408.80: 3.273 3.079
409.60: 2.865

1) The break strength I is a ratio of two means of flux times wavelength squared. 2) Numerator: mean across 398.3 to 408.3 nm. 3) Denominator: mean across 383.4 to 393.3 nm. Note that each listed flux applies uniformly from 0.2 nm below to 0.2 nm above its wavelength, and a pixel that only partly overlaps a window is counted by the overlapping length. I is 1.22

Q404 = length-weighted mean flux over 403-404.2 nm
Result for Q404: 3.26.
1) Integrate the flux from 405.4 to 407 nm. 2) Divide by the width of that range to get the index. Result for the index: 3.23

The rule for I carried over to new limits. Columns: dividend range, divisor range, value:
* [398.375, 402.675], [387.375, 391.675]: 1.20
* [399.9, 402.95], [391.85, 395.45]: 1.28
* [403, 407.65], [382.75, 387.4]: 1.24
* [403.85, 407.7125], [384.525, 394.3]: 1.23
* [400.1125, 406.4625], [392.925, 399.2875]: 1.28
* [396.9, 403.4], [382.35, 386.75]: 1.17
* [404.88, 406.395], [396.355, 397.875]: 1.62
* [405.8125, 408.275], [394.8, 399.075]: 1.23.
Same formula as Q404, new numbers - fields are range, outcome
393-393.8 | 1.53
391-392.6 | 3.12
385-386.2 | 3.19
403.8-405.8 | 3.27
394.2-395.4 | 3.04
